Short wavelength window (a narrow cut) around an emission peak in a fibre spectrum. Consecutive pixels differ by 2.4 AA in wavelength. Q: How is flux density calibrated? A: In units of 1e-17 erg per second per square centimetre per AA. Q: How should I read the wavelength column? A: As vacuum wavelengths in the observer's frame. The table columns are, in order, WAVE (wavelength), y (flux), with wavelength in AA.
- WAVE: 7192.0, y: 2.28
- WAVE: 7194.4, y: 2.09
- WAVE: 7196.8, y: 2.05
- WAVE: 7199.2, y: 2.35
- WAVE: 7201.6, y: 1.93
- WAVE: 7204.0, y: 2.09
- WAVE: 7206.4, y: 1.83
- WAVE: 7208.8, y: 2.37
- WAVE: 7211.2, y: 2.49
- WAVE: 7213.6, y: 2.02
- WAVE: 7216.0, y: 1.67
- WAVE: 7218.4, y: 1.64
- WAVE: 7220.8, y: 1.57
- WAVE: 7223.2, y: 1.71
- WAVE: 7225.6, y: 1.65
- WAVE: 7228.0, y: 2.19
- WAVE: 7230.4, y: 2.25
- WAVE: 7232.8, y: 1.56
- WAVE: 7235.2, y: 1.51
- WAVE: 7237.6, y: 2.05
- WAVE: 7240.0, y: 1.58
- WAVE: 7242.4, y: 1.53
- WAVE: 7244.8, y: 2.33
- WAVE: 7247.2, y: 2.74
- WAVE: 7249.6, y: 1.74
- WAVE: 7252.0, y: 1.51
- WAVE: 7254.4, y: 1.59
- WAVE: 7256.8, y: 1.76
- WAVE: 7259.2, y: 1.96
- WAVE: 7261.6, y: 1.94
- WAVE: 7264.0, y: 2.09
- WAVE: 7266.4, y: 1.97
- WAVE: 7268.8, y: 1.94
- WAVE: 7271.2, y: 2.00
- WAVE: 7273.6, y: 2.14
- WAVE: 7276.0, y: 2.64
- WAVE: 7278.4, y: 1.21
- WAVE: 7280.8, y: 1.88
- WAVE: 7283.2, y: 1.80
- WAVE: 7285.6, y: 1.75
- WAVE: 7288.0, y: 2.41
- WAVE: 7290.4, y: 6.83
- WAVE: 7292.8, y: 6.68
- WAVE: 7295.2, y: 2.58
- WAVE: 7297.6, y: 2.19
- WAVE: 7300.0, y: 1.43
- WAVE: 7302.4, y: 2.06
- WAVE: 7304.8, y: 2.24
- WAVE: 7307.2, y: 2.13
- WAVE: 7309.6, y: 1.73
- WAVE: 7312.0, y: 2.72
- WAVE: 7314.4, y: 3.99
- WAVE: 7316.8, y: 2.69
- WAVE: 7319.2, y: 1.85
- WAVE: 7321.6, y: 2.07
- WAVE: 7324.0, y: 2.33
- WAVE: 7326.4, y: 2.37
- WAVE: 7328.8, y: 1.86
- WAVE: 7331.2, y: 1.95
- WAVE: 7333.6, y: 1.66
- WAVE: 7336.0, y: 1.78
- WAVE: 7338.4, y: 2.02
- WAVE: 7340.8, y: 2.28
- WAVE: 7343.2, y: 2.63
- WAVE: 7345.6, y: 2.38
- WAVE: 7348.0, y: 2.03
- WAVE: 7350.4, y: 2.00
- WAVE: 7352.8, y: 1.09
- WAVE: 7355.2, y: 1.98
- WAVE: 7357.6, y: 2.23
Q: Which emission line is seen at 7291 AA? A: H-alpha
